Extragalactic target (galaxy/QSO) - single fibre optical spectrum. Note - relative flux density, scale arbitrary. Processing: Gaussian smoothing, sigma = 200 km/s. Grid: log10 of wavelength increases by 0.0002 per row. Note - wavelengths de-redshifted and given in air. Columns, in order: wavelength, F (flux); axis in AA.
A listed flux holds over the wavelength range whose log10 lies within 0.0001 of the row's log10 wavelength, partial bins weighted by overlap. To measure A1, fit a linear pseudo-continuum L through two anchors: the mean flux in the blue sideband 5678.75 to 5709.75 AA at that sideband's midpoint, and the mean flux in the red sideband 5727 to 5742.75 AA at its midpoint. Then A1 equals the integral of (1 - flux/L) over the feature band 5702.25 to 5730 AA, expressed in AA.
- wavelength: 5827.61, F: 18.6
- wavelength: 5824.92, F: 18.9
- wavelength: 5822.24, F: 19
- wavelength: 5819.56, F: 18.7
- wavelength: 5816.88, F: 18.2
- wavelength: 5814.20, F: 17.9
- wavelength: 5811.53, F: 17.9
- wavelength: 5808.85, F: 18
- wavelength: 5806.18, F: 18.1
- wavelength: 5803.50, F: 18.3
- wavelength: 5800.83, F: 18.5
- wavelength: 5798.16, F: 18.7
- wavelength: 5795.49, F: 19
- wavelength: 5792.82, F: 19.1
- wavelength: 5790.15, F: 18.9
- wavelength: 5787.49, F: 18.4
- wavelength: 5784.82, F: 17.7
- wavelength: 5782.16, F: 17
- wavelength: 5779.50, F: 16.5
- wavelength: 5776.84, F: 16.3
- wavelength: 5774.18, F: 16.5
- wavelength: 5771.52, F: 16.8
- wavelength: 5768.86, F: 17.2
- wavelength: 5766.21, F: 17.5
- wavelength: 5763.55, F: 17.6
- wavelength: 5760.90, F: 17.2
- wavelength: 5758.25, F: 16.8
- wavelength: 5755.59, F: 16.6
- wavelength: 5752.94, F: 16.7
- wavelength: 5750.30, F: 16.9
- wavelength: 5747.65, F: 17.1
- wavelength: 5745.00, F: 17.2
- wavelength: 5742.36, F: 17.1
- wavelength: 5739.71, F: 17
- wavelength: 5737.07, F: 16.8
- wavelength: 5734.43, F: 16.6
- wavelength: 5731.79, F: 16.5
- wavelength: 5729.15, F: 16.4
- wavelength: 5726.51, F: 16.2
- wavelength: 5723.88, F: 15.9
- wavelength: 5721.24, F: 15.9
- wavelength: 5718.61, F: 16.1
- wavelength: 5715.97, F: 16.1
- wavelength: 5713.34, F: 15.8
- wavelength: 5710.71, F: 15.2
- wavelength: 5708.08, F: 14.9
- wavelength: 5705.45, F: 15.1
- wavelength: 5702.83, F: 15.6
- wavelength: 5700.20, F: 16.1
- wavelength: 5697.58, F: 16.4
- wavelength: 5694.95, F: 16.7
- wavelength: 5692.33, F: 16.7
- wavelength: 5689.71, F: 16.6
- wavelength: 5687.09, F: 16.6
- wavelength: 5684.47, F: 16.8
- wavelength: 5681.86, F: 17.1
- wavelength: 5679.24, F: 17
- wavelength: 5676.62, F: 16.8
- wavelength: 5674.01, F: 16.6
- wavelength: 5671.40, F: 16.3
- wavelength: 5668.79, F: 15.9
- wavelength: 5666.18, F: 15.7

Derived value 1.3 AA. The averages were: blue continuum 16.3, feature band 15.7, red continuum 16.7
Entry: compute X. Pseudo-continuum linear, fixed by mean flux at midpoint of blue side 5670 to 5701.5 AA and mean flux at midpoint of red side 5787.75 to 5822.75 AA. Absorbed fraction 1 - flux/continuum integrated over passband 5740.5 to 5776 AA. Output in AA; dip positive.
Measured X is 1.5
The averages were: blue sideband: 16.6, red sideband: 18.5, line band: 17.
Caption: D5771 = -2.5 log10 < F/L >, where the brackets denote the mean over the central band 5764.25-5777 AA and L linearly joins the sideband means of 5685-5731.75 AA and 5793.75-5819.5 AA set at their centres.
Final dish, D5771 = 0.03 mag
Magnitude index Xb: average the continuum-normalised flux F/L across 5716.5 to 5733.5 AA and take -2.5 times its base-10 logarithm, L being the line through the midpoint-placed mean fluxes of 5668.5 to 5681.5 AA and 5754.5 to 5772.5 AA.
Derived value 0.05 mag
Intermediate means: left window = 16.6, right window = 17.1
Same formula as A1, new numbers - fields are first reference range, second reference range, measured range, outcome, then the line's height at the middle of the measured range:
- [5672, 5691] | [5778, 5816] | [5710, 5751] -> 2.16 AA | 17.3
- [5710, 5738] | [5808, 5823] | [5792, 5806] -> -0.60 AA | 17.9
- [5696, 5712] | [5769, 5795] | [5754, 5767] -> -0.11 AA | 17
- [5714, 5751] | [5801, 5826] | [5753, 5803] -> -0.03 AA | 17.5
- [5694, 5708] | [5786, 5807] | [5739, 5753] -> 0.11 AA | 17.2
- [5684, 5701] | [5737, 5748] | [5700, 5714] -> 1.11 AA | 16.7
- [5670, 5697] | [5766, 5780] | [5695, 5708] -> 0.71 AA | 16.7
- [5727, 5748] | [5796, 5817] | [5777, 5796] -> -0.12 AA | 17.8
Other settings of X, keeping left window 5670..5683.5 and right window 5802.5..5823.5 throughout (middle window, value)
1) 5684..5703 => 0.53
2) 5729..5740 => 0.47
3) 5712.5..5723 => 0.75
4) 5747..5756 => 0.39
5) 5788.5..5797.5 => -0.46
